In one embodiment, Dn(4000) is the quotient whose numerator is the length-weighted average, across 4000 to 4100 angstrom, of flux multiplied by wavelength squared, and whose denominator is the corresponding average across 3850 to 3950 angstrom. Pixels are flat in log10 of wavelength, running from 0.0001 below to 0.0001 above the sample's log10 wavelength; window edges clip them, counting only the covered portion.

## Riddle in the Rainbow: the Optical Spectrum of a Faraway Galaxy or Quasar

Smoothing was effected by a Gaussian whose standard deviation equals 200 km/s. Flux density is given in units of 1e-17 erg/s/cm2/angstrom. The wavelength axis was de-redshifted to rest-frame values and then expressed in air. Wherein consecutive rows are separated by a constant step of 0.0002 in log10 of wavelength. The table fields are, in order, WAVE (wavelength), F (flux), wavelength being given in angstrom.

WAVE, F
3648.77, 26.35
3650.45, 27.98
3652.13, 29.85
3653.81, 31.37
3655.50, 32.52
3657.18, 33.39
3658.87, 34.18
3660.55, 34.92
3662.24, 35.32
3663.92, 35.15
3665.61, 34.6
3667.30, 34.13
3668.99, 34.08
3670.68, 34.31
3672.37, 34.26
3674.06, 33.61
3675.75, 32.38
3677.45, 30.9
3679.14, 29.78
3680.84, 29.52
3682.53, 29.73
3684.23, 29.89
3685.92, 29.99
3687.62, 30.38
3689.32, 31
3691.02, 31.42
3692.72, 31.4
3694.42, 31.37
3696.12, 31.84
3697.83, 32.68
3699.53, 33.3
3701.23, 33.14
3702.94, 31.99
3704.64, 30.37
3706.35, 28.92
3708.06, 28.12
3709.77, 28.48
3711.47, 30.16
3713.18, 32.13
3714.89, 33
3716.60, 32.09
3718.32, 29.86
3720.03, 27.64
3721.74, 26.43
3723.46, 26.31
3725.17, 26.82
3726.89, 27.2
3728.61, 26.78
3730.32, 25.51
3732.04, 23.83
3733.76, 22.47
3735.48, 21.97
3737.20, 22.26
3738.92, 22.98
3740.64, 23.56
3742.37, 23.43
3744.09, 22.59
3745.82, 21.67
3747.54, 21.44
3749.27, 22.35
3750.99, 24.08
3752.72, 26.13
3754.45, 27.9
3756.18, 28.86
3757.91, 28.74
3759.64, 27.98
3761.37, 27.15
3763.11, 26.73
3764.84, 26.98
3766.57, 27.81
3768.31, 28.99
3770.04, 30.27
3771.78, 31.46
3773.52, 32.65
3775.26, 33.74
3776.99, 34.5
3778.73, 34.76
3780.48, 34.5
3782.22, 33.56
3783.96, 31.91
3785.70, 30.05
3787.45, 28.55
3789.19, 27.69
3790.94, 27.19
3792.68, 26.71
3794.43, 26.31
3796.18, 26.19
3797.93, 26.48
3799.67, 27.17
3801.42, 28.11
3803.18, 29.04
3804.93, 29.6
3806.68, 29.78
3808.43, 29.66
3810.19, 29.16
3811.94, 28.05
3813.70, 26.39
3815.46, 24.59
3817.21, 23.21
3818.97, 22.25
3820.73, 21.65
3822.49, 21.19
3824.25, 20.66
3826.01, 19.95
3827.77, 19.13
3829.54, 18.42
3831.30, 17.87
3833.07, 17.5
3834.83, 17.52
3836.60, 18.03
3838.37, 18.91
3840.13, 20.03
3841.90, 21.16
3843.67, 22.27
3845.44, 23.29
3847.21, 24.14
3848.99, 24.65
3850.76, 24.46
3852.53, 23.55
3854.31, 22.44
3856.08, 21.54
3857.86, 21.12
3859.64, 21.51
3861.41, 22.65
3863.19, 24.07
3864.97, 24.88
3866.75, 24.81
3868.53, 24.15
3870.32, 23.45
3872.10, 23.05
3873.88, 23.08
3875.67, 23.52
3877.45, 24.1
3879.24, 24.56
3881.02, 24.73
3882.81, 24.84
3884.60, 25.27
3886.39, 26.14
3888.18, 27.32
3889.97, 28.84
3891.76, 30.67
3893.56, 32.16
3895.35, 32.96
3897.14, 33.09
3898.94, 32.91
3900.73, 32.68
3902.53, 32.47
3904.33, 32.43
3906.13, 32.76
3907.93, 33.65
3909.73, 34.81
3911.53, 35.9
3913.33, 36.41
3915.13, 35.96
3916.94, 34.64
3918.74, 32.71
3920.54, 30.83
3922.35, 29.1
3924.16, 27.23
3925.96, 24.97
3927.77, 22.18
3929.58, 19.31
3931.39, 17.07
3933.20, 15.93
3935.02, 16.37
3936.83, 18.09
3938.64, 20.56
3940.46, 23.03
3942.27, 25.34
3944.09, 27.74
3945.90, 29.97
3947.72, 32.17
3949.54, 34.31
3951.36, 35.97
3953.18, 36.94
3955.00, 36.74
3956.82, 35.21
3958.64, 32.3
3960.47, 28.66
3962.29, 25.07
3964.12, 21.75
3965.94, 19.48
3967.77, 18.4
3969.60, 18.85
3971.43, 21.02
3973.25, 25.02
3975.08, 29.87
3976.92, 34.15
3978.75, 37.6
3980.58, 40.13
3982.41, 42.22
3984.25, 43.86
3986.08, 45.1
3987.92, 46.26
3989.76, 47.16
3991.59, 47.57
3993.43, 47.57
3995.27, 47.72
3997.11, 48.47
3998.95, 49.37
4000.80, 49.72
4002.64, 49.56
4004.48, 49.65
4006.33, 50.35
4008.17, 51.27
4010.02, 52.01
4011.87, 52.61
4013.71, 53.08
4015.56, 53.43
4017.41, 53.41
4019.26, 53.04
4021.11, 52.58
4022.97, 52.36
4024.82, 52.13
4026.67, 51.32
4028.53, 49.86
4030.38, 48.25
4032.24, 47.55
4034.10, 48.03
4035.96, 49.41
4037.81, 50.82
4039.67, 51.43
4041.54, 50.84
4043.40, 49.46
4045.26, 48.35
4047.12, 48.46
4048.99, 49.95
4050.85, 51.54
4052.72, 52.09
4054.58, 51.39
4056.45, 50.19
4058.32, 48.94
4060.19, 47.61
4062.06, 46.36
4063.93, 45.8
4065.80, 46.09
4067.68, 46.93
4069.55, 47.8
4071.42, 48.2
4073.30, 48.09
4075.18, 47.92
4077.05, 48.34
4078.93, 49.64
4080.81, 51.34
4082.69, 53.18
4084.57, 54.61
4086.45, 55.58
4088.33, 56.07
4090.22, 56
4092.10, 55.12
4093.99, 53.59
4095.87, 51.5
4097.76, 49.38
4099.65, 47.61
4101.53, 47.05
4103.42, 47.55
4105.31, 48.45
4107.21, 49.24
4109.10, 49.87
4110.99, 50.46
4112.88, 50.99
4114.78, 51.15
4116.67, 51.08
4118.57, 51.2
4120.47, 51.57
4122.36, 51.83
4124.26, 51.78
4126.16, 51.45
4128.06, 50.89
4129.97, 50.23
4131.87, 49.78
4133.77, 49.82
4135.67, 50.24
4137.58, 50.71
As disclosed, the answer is 2.0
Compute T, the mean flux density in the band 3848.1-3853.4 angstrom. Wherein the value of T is 24.2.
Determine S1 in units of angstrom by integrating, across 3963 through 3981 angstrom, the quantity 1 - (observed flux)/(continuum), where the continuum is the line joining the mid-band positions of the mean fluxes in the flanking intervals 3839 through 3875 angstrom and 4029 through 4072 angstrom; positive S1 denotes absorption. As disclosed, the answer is 5.8 angstrom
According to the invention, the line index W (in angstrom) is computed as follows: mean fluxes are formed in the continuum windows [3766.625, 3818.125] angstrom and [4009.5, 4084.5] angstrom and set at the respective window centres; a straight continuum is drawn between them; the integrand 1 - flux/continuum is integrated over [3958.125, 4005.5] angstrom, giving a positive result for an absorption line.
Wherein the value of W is 8.1 angstrom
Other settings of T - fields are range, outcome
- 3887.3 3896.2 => 30.4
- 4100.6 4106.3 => 47.6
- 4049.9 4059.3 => 50.8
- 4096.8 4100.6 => 48.5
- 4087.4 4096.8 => 54.4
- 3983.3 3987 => 44.4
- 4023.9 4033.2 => 49.8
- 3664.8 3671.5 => 34.3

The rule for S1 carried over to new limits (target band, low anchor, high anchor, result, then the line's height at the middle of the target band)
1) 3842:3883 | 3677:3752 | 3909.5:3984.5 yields 7.1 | 28.3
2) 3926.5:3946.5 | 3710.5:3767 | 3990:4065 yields 10.0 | 42.5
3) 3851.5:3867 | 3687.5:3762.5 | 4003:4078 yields 5.9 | 37.1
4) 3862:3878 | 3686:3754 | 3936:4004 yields 4.0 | 31.8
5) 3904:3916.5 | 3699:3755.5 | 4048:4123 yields 1.3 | 38.8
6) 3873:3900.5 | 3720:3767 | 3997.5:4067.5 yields 7.2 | 37.6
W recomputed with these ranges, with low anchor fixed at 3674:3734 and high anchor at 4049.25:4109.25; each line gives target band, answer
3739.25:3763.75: 5.5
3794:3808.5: 2.9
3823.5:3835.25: 5.7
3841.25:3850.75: 3.6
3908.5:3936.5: 9.5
